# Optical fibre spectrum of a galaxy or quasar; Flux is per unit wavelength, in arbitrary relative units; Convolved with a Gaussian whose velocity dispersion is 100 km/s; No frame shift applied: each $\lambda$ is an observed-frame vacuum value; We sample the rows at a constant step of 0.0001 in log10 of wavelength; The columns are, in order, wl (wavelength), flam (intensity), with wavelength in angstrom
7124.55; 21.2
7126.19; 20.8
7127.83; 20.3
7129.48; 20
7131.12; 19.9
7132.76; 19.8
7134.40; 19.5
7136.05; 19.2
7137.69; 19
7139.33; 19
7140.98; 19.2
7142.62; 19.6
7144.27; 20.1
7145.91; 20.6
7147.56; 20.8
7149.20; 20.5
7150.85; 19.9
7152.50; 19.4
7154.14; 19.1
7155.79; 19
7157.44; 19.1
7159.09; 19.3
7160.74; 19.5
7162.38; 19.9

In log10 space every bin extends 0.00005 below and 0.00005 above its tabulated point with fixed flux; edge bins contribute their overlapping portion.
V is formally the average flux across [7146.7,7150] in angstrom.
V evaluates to 20.7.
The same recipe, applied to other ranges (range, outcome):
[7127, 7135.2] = 19.9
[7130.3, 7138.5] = 19.5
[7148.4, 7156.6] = 19.6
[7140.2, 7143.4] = 19.4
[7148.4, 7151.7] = 20.1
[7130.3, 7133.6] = 19.9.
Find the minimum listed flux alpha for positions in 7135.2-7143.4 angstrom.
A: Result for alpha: 19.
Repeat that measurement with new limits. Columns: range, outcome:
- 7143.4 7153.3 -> 19.4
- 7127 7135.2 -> 19.5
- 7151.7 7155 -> 19.1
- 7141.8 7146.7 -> 19.6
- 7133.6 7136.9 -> 19.2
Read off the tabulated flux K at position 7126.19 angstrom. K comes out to 20.8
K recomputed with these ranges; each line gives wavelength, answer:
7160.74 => 19.5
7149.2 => 20.5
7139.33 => 19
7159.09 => 19.3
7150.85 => 19.9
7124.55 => 21.2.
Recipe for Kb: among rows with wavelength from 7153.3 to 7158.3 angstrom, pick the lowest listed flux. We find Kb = 19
